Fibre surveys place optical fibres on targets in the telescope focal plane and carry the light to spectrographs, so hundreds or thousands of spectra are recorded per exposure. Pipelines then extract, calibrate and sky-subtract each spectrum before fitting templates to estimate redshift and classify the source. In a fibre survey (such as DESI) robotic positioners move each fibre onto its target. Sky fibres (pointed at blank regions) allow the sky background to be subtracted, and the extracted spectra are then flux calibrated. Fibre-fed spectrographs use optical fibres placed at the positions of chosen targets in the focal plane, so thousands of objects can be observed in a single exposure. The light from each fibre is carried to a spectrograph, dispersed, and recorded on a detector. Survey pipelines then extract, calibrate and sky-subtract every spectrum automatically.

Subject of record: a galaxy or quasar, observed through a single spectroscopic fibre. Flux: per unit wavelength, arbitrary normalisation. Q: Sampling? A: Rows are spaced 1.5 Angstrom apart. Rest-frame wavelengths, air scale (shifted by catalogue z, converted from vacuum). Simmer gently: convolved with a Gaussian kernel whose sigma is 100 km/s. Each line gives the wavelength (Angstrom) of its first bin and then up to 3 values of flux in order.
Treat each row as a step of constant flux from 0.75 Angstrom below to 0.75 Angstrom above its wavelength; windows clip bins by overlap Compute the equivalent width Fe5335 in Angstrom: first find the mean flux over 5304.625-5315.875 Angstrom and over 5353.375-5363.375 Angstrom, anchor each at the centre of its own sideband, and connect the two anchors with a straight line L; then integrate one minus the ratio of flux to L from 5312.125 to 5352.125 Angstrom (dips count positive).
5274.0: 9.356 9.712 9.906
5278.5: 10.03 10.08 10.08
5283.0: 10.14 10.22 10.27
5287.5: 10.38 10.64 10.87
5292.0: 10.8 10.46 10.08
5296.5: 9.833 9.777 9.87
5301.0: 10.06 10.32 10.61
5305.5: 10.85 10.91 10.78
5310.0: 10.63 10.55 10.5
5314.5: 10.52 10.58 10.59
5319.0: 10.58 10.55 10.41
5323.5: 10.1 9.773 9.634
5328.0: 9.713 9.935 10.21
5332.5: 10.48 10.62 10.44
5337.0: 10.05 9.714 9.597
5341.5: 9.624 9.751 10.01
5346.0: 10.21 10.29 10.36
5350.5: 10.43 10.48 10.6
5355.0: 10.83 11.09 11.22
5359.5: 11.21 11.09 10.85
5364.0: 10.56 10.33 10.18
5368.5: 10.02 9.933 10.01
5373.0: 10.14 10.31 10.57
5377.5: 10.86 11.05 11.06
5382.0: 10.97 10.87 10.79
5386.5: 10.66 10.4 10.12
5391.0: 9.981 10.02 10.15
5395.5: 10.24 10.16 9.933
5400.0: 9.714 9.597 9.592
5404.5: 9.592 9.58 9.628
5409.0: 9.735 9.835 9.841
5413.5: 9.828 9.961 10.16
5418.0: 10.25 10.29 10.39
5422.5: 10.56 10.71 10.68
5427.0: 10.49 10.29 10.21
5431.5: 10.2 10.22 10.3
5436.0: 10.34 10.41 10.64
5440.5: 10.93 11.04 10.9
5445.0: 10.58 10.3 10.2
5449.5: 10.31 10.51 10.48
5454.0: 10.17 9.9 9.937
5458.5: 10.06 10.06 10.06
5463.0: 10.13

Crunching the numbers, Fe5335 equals 2.3 Angstrom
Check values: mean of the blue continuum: 10.7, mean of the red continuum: 11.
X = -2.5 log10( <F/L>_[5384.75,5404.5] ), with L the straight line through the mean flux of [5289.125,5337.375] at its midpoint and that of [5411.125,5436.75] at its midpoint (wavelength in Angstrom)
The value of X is 0.02 mag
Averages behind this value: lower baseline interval 10.4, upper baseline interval 10.3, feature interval 10.1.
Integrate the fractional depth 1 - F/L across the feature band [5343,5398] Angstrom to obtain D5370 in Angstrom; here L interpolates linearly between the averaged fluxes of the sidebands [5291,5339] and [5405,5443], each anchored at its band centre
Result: -1.1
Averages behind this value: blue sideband 10.3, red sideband 10.3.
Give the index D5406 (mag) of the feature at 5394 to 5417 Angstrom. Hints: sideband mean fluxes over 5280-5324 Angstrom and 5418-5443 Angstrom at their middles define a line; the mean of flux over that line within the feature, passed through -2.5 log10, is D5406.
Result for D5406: 0.07 mag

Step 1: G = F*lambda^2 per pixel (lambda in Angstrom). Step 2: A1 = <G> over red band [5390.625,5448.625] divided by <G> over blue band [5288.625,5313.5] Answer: 1.0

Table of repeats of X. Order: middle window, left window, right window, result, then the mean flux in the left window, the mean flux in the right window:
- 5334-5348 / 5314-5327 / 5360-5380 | 0.04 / 10.3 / 10.5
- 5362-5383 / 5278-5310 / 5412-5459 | -0.01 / 10.3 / 10.4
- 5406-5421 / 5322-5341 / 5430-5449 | 0.05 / 10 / 10.5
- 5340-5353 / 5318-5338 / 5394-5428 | 0.00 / 10.2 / 10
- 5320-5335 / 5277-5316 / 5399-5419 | 0.01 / 10.4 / 9.8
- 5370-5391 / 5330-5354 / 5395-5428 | -0.05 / 10.2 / 10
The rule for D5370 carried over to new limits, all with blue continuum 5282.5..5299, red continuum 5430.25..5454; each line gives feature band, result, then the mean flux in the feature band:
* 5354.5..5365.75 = -0.6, 10.9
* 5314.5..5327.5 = 0.1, 10.3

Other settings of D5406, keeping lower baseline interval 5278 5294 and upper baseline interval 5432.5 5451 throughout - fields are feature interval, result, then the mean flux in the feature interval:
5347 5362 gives -0.03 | 10.8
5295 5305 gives 0.03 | 10.1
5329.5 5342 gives 0.03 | 10.1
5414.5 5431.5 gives 0.01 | 10.4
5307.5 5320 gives -0.02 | 10.6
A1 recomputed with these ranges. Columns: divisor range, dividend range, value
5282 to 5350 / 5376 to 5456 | 1.04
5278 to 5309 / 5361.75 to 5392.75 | 1.05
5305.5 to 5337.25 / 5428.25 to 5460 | 1.05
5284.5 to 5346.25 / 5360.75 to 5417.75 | 1.02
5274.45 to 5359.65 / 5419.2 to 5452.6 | 1.06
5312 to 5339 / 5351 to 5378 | 1.05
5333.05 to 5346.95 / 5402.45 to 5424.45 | 1.03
